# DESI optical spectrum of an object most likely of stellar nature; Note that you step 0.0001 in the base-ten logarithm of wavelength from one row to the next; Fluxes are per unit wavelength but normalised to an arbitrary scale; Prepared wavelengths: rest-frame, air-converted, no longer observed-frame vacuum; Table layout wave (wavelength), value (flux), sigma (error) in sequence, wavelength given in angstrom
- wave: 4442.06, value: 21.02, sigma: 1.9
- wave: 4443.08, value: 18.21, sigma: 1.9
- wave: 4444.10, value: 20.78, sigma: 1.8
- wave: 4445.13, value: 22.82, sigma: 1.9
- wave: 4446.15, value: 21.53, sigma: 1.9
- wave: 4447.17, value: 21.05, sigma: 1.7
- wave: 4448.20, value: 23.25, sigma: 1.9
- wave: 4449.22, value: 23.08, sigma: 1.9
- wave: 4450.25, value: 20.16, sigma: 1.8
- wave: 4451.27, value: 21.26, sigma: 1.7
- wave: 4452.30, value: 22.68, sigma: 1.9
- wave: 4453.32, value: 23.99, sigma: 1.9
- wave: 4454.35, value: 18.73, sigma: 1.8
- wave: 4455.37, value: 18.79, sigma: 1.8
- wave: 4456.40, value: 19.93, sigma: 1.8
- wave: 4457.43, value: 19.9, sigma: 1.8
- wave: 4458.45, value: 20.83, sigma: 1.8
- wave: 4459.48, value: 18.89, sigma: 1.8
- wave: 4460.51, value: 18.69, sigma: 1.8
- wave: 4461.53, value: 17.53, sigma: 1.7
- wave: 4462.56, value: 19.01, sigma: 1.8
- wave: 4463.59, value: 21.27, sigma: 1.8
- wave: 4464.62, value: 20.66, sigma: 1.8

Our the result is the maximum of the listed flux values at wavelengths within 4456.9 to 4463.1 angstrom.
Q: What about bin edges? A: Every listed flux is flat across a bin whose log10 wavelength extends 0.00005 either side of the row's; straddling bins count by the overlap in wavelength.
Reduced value 20.83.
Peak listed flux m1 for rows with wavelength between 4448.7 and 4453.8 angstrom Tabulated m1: 23.99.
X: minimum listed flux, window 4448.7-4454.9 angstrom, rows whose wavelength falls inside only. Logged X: 18.73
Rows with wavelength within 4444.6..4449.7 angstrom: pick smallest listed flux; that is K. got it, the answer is 21.05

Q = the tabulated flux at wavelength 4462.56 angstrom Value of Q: 19.01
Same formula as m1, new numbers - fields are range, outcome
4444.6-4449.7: 23.25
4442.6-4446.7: 22.82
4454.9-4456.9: 19.93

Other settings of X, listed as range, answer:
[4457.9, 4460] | 18.89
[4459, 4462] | 17.53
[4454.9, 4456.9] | 18.79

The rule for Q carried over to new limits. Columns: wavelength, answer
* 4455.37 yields 18.79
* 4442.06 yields 21.02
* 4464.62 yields 20.66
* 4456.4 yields 19.93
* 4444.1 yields 20.78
